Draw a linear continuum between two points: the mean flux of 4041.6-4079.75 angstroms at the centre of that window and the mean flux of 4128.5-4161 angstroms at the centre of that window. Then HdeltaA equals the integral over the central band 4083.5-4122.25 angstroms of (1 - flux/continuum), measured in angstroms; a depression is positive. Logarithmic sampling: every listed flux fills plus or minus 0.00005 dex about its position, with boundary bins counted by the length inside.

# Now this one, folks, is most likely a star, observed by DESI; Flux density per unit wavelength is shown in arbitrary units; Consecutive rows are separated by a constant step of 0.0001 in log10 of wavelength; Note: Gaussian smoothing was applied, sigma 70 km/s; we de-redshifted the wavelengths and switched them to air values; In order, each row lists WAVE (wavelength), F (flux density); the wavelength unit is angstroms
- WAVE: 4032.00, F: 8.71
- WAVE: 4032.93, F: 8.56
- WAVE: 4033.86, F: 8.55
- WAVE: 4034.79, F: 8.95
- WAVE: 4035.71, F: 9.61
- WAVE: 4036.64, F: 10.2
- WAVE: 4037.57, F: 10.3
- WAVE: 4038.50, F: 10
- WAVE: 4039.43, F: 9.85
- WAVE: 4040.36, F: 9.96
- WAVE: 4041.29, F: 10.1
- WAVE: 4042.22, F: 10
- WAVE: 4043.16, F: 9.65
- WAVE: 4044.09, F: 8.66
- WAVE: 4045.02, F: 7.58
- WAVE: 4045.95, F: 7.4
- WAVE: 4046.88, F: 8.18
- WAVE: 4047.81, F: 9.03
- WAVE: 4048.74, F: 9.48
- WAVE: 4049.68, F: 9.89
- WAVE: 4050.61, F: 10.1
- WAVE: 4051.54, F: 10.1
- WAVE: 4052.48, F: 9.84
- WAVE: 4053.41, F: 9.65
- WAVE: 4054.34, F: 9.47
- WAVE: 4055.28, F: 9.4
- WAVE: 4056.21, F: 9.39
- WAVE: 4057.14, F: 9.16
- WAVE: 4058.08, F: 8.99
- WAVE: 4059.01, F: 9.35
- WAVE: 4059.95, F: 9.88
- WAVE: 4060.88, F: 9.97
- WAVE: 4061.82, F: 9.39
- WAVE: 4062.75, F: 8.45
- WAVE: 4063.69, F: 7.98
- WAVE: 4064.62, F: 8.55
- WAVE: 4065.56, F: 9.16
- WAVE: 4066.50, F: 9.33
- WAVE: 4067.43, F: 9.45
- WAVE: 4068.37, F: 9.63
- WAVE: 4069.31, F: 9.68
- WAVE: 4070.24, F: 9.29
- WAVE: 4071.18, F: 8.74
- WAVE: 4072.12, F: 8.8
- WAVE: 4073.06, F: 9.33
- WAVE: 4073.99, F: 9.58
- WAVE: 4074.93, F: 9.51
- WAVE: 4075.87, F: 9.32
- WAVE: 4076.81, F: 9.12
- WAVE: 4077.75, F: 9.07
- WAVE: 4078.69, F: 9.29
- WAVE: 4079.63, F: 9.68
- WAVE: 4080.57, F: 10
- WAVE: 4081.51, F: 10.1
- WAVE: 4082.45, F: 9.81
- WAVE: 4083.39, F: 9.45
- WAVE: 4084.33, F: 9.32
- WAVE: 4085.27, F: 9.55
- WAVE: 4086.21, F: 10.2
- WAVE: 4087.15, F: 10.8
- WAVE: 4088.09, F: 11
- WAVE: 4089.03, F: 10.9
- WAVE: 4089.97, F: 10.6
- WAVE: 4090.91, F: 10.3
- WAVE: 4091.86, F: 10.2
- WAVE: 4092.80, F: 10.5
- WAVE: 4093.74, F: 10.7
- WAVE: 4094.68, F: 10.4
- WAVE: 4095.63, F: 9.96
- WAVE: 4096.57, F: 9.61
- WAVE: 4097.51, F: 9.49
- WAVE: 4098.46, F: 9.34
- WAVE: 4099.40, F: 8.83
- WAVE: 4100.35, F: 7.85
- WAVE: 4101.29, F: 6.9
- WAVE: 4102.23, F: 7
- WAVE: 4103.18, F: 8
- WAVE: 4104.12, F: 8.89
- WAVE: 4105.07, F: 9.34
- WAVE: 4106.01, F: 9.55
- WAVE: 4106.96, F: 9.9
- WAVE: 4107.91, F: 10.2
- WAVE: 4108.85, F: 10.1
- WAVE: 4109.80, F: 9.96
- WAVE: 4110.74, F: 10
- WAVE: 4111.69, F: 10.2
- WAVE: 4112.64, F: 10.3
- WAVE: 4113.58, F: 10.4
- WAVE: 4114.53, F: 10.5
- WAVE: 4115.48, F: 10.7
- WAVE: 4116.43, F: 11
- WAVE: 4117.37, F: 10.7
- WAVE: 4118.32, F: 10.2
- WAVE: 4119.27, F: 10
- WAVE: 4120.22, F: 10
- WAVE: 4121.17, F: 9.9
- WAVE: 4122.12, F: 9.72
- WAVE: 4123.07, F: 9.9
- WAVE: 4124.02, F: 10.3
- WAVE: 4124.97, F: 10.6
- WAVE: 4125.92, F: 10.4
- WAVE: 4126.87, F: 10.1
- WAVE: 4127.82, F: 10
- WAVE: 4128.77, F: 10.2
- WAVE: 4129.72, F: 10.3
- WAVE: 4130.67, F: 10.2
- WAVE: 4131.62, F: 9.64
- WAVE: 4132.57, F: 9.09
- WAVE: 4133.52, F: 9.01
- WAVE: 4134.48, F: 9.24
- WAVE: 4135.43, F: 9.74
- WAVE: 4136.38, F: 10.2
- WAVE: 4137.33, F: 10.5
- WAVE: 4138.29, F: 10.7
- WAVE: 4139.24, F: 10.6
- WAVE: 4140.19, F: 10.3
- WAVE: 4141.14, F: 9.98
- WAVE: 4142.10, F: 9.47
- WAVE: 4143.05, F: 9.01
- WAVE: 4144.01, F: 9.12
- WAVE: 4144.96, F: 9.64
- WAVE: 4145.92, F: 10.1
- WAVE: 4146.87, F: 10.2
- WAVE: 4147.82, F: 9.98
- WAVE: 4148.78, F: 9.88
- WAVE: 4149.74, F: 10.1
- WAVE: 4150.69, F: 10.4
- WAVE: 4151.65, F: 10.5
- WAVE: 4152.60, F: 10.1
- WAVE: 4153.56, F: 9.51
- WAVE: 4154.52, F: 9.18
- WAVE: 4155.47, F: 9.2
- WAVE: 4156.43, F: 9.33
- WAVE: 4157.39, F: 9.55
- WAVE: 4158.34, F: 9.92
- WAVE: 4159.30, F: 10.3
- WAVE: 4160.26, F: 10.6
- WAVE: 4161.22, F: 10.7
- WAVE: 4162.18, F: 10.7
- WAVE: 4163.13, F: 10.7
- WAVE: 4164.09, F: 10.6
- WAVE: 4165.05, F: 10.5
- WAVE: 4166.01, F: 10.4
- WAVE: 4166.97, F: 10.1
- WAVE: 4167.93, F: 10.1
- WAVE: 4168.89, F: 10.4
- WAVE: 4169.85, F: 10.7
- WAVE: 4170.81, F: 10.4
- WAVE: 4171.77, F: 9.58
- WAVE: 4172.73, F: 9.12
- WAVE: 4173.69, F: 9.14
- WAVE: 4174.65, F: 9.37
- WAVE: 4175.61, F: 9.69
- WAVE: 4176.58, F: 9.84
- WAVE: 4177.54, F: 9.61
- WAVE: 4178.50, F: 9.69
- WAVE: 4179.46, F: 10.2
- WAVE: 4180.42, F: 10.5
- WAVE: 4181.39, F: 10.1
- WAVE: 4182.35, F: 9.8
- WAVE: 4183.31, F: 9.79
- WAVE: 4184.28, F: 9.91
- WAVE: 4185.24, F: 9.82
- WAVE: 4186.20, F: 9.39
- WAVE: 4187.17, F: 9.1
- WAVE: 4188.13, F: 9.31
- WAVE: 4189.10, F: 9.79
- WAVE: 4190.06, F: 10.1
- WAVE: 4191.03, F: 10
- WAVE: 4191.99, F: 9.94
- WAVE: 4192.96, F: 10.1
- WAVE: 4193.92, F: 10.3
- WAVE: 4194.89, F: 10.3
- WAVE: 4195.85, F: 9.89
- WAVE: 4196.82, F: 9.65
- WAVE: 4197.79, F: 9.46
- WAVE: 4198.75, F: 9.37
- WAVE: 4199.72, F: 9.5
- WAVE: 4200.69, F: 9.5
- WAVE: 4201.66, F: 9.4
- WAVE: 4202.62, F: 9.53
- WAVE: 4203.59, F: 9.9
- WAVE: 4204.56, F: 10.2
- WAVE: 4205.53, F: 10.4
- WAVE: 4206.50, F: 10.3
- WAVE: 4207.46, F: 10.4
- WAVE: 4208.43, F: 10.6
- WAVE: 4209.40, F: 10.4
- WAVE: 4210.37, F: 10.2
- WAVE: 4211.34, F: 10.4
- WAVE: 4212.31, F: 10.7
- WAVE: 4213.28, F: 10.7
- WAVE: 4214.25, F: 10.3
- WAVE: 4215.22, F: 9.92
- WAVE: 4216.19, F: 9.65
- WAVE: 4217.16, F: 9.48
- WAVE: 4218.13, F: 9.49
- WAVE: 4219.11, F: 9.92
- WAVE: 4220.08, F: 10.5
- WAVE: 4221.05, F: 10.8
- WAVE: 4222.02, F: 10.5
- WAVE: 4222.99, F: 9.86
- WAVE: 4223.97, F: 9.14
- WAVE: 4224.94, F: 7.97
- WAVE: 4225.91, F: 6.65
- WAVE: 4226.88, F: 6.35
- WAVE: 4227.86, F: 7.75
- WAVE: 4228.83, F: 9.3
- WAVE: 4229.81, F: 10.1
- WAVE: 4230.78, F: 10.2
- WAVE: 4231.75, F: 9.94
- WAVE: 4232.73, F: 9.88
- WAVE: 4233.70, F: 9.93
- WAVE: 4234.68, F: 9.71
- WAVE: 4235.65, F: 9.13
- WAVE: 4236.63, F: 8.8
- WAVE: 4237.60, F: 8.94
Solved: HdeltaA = -1.1 angstroms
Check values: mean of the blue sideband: 9.23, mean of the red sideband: 9.88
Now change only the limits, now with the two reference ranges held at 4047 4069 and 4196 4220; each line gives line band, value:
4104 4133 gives -1.5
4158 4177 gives -0.6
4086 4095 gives -1.0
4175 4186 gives 0.0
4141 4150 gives 0.0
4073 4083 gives -0.1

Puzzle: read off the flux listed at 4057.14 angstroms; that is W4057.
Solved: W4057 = 9.16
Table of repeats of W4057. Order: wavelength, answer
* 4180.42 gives 10.5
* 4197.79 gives 9.46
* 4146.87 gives 10.2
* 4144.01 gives 9.12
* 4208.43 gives 10.6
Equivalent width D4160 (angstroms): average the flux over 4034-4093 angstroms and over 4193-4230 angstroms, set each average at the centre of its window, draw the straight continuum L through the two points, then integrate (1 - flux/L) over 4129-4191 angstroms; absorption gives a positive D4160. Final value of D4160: -1.8 angstroms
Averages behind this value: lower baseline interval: 9.52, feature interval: 9.92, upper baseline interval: 9.7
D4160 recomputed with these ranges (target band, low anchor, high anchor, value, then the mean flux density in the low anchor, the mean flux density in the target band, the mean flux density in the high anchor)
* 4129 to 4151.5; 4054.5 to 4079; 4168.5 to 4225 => -0.7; 9.22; 9.9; 9.91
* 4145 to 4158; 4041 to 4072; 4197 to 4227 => -0.4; 9.23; 9.84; 9.77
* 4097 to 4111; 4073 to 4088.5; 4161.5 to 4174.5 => 1.2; 9.72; 9.01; 10.2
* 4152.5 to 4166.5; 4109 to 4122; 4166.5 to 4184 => -0.1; 10.3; 10.1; 9.89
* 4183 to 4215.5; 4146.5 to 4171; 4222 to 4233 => -1.9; 10.2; 9.96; 8.89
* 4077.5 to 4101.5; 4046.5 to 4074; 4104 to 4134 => -0.3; 9.31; 9.8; 10.1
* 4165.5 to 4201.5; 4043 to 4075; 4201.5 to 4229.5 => -0.9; 9.2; 9.83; 9.68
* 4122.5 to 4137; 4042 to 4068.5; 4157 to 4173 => 0.0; 9.2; 9.94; 10.3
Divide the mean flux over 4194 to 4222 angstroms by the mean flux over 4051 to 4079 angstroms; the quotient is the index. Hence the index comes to 1.1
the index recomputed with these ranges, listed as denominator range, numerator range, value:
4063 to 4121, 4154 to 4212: 1.03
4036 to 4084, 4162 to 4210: 1.06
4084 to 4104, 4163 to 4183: 1.04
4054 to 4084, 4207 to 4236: 1.04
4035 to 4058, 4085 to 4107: 1.01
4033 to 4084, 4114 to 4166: 1.08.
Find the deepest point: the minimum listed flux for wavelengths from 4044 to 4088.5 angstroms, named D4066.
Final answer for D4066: 7.4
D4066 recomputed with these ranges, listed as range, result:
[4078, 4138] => 6.9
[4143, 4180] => 9.01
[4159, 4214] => 9.1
